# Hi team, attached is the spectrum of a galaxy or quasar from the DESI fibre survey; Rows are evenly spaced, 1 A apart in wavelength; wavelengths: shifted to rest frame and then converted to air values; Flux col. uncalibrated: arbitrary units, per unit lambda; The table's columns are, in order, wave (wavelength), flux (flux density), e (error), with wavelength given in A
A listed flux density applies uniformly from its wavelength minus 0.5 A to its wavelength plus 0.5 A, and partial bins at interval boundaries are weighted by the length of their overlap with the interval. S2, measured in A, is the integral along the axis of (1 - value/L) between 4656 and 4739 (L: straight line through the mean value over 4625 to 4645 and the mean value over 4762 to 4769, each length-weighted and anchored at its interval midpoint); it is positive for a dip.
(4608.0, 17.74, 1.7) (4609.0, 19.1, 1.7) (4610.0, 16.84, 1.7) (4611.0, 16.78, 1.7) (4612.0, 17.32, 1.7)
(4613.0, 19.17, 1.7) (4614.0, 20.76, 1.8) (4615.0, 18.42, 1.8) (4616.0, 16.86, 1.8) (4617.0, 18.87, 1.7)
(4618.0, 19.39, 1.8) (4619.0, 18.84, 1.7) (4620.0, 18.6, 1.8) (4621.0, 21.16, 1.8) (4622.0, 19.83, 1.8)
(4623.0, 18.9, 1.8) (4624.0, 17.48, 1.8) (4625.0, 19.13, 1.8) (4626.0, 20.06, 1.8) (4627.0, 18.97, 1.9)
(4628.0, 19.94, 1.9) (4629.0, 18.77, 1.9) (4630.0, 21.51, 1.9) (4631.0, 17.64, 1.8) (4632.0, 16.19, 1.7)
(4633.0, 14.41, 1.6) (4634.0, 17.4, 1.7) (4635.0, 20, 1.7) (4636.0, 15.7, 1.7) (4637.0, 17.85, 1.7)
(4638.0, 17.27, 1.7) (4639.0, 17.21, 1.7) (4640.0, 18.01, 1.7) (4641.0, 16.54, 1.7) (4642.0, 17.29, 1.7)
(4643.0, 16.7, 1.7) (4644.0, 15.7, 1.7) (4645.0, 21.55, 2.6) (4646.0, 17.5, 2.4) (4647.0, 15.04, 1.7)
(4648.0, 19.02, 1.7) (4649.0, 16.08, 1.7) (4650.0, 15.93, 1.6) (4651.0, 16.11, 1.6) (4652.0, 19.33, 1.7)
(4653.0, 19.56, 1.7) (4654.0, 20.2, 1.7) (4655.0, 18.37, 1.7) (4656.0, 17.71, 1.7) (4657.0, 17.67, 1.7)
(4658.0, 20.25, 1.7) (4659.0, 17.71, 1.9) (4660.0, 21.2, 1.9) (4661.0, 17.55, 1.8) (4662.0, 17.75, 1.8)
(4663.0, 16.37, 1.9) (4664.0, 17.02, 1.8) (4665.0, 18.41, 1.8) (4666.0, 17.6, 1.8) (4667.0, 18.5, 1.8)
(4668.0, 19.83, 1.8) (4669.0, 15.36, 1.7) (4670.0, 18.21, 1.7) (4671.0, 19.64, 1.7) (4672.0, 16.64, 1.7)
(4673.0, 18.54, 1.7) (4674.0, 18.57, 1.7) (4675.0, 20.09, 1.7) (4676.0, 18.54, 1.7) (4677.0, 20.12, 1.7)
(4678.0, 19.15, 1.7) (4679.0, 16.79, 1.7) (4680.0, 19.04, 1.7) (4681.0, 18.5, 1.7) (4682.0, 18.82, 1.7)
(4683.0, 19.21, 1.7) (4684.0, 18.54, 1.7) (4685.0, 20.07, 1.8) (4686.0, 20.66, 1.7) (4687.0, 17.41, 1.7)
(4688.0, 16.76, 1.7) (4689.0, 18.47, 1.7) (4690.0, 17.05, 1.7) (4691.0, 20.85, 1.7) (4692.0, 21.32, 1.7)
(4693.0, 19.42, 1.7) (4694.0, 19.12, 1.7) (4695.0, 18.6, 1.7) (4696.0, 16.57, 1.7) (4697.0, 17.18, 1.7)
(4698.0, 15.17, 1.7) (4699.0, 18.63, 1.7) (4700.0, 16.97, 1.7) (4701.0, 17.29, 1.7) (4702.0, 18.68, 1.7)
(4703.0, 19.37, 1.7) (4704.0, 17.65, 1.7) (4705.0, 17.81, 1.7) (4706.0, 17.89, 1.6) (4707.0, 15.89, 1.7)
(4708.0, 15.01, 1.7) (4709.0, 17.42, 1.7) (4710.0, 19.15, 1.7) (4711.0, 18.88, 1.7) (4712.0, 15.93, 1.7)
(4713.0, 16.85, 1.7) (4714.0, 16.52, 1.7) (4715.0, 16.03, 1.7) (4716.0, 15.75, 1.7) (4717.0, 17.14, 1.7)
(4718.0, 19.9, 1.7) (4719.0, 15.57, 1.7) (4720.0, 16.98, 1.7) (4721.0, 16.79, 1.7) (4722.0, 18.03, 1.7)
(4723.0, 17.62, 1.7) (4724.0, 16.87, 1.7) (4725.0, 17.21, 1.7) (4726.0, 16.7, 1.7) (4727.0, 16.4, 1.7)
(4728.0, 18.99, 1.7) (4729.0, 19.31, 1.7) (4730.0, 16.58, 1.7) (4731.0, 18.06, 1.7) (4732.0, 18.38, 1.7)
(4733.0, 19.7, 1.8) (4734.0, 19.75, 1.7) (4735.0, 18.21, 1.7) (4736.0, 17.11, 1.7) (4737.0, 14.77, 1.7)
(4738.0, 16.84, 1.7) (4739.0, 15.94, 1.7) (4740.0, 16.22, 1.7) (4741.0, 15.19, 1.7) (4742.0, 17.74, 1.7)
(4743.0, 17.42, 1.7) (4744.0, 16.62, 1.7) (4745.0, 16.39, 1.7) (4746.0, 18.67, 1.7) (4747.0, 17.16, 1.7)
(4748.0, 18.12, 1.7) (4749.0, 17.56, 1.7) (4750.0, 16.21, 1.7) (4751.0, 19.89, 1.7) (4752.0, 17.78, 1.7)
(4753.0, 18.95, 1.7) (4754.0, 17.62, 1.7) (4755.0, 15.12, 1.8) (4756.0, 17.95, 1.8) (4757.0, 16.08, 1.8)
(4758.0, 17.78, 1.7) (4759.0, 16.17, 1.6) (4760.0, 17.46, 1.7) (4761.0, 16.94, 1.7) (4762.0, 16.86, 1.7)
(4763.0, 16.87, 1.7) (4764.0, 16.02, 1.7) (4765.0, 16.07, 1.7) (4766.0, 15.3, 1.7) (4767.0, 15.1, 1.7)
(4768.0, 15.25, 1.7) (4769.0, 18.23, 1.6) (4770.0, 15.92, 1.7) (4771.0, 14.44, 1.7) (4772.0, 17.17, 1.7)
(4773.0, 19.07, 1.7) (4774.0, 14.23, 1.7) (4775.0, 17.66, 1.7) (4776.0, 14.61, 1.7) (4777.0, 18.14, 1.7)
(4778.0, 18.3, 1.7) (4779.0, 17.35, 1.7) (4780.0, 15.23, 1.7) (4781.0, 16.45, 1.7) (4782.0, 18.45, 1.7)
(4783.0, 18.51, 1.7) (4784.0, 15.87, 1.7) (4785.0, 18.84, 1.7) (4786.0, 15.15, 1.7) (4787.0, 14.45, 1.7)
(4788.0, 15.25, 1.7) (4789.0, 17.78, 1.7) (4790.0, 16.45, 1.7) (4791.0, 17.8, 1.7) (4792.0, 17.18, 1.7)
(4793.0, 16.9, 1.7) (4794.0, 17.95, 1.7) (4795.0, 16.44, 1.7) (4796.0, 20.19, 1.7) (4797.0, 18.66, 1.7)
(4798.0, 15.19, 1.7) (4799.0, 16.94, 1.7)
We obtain -4.7 A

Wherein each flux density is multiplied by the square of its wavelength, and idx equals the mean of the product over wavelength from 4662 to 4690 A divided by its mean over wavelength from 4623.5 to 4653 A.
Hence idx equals 1.05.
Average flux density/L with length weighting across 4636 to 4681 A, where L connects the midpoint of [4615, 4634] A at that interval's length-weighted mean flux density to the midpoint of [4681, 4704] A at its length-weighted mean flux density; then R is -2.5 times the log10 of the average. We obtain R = 0.03 mag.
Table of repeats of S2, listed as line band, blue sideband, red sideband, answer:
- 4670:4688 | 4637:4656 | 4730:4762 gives -1.3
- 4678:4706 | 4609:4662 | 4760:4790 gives -1.3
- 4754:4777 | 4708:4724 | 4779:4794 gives 0.6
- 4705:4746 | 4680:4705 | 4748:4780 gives 1.1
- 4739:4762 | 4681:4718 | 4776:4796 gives 0.2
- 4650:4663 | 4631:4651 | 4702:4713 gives -0.9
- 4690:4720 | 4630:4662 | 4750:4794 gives -0.6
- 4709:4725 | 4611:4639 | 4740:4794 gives 0.2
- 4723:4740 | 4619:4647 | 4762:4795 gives -0.4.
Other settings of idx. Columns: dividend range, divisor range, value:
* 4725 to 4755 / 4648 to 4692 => 0.98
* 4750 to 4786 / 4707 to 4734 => 0.99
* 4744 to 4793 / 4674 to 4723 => 0.97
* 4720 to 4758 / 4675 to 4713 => 0.97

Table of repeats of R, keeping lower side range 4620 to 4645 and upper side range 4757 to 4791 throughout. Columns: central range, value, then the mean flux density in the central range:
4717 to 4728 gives -0.008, 17.3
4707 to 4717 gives 0.030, 16.8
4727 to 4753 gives -0.036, 17.5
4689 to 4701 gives -0.047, 18.2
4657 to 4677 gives -0.034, 18.3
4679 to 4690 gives -0.060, 18.6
